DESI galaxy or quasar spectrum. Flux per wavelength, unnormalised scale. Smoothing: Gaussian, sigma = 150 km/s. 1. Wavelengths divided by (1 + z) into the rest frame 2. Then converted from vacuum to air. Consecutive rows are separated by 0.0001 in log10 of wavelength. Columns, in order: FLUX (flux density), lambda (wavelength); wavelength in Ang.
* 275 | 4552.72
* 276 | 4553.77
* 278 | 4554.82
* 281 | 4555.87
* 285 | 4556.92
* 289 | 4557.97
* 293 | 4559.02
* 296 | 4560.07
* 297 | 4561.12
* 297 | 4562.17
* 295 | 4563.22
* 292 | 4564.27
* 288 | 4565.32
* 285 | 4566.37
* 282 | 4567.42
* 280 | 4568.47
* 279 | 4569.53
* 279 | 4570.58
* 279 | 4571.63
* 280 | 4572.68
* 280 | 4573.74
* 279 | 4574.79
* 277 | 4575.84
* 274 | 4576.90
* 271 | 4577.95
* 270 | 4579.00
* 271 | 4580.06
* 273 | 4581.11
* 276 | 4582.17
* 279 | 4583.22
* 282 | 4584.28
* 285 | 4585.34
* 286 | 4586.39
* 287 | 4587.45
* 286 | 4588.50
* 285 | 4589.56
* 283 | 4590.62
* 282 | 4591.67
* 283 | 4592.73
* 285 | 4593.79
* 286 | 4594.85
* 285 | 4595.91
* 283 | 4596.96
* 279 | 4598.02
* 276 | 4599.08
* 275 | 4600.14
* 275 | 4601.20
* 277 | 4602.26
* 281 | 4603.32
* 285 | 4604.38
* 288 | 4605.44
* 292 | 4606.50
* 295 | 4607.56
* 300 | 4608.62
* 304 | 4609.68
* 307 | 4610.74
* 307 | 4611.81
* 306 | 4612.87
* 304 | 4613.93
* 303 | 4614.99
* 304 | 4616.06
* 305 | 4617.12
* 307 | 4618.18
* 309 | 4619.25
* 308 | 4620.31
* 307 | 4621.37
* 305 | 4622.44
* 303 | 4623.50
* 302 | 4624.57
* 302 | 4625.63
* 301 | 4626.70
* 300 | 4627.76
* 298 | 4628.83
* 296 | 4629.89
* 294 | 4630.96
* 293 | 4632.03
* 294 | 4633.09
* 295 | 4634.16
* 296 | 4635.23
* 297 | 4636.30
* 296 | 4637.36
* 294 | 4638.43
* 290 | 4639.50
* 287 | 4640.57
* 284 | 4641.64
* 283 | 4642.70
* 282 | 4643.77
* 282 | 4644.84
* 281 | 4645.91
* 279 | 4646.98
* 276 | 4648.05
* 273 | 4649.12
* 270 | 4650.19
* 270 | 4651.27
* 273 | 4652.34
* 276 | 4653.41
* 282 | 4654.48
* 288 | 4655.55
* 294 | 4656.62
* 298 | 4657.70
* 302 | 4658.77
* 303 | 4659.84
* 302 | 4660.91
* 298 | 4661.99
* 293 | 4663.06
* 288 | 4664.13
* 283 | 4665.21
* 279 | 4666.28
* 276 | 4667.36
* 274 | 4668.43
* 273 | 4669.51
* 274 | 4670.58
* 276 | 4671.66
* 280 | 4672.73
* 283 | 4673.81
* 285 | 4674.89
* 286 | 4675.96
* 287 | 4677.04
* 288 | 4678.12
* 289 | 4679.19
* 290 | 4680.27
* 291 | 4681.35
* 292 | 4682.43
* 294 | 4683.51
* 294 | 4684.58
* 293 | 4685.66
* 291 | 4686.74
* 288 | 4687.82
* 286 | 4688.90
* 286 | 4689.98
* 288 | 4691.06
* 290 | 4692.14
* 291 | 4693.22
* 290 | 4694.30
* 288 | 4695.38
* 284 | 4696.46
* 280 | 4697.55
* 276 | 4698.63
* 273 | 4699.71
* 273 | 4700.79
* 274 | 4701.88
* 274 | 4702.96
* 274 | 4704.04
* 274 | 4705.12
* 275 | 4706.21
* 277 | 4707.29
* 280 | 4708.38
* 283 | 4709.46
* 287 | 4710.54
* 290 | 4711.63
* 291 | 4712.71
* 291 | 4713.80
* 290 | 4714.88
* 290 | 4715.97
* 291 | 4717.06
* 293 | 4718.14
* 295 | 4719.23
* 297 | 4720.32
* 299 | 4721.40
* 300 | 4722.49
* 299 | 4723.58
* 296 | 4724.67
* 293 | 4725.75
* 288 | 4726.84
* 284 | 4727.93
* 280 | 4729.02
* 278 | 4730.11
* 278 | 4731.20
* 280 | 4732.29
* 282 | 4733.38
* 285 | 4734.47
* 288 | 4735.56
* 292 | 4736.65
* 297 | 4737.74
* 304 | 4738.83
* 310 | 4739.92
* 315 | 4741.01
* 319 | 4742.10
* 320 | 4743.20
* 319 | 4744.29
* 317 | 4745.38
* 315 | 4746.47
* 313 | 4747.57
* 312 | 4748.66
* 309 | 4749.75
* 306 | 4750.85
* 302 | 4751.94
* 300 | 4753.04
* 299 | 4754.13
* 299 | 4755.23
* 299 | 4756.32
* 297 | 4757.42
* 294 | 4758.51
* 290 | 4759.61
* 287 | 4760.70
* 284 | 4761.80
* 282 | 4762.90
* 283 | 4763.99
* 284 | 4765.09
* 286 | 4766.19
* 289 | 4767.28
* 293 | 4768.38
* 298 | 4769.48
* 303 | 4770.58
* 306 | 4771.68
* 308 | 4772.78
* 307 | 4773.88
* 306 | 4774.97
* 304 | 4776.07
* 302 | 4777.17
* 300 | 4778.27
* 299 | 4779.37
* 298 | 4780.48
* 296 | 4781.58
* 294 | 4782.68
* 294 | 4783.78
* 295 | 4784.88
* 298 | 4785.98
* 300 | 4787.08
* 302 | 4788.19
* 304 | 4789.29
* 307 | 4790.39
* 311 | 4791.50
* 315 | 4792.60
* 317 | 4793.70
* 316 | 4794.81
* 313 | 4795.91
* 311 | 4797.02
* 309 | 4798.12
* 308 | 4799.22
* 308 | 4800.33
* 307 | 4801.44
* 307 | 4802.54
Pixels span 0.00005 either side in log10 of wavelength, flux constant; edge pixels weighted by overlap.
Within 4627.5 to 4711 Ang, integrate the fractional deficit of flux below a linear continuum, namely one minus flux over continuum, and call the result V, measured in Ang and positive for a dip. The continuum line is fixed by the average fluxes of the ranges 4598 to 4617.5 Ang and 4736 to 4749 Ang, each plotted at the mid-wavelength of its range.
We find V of 4.3 Ang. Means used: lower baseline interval 293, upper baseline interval 311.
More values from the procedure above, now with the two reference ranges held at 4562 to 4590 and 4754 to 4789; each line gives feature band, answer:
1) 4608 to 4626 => -1.30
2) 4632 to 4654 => 0.17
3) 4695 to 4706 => 0.53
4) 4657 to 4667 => -0.21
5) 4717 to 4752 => -0.65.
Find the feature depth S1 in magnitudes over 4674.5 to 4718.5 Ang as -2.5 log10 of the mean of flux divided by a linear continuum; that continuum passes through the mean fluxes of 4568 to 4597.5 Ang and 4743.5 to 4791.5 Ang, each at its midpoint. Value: 0.025 mag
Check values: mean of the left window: 280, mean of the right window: 300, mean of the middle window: 286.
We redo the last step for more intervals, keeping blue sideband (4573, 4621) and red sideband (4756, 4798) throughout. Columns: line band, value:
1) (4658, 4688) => 0.018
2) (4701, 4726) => 0.030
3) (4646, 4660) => 0.032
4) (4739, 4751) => -0.059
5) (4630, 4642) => -0.010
